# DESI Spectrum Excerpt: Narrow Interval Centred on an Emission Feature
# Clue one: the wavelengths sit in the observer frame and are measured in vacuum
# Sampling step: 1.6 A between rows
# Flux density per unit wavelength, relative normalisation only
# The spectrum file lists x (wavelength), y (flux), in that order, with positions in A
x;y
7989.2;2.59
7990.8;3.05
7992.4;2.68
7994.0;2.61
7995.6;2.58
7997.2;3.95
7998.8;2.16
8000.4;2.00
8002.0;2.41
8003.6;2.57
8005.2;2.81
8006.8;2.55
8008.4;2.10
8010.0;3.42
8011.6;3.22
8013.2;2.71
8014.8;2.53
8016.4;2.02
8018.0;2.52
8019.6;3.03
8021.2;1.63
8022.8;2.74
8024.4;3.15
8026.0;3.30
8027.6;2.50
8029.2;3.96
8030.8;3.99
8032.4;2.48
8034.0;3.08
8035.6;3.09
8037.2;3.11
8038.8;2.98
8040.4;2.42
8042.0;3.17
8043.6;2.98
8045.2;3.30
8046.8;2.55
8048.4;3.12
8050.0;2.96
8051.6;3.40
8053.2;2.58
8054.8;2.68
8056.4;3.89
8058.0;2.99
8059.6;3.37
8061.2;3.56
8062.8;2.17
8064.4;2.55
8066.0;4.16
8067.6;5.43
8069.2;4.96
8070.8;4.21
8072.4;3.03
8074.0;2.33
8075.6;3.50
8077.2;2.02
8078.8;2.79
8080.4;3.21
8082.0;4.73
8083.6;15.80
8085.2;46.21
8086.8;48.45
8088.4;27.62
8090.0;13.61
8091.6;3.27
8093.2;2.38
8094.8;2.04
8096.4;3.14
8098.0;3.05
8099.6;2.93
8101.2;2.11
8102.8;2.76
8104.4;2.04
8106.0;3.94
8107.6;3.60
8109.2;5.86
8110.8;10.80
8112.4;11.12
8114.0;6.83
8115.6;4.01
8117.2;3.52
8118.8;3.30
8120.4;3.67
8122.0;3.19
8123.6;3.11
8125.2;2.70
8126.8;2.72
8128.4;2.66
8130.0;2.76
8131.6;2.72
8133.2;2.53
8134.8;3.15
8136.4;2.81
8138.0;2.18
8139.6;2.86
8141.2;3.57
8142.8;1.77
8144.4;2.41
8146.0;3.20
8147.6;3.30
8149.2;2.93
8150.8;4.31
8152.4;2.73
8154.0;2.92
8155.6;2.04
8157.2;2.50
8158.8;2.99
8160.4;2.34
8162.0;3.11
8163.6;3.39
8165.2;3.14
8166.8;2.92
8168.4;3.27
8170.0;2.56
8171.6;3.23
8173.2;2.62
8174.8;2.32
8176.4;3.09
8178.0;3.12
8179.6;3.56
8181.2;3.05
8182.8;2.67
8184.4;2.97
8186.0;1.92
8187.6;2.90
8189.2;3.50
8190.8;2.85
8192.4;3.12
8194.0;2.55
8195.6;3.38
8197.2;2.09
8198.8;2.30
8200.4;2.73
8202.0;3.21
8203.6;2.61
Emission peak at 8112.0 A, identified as [N II] 6583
